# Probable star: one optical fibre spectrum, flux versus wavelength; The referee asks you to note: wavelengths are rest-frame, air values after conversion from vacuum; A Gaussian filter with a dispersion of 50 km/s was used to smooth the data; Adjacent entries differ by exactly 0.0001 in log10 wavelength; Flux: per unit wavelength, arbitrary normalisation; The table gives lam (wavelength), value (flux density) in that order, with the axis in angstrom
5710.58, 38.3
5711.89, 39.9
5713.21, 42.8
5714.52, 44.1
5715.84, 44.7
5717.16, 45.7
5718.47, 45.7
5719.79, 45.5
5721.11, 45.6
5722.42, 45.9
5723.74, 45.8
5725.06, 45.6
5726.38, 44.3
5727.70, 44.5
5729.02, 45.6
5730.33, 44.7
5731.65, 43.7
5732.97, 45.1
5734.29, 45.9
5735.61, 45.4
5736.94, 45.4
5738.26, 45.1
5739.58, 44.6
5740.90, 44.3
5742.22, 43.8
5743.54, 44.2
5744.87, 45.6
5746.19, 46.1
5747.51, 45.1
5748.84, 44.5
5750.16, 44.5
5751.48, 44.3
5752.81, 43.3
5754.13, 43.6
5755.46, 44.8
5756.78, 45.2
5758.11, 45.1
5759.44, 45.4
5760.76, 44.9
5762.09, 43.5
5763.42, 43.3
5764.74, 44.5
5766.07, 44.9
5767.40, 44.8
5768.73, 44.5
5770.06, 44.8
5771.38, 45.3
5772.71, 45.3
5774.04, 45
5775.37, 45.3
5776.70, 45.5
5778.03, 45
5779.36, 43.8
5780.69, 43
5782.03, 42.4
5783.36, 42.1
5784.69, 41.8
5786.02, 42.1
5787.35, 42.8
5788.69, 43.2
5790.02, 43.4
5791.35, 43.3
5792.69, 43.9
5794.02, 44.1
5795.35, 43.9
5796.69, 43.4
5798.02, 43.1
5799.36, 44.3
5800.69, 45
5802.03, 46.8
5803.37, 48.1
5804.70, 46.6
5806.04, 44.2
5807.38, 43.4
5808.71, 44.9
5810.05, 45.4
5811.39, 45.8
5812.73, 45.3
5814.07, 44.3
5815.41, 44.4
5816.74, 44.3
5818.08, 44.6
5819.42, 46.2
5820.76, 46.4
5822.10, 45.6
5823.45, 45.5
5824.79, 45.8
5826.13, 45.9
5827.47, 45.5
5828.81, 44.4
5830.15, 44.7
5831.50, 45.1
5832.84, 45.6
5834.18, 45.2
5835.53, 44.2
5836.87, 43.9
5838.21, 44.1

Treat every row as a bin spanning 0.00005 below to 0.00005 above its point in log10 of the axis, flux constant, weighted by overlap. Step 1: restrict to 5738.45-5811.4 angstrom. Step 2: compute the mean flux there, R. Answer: 44.4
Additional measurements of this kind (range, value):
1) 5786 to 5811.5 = 44.4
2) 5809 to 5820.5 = 45.1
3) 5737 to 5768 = 44.6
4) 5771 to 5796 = 43.7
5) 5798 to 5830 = 45.3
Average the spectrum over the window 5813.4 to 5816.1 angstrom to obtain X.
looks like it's 44.5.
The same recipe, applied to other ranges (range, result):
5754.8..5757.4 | 45.1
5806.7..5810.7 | 44.6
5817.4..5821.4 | 45.7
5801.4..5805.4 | 47.1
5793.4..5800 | 43.7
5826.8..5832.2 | 44.9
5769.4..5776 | 45.2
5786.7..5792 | 43.2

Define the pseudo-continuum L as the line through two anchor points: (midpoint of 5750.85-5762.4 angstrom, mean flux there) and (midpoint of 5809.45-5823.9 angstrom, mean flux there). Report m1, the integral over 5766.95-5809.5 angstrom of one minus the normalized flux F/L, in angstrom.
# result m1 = 0.6 angstrom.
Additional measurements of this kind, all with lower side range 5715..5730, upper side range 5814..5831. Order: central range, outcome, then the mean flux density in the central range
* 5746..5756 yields 0.2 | 44.4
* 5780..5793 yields 0.7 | 42.7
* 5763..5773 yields 0.1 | 44.7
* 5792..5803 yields 0.2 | 44.4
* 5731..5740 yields 0.1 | 45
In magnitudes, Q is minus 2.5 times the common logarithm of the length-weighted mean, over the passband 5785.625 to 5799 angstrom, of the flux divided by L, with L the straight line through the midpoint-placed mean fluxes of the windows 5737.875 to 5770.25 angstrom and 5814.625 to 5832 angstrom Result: 0.04 mag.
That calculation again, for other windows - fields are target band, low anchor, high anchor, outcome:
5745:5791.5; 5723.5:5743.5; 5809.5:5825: 0.02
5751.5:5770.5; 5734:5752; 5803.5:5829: 0.01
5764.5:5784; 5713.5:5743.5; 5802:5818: 0.02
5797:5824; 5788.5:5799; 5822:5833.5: -0.02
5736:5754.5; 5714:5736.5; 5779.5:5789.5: -0.01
